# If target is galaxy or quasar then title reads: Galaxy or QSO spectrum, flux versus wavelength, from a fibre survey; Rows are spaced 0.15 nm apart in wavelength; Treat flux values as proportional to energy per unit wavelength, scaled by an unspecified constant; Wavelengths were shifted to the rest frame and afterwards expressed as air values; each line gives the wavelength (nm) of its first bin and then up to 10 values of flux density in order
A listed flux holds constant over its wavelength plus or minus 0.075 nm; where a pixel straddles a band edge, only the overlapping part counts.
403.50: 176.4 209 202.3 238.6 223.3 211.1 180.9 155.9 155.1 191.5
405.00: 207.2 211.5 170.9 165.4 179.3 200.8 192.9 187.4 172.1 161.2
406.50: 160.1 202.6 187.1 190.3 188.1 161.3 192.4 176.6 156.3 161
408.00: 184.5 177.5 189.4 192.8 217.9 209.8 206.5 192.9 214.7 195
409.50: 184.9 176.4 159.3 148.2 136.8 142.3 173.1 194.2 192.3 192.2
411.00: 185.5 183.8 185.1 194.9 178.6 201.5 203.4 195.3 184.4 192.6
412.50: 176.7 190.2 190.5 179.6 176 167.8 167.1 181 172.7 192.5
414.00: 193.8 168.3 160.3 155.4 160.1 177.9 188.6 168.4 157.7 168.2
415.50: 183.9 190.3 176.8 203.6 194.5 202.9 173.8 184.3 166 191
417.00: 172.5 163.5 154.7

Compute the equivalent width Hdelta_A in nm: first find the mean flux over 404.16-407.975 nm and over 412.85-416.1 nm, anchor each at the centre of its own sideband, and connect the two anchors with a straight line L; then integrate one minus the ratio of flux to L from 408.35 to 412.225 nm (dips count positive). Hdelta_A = -0.166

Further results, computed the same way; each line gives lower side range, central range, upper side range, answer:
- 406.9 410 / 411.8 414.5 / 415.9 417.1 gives 0.06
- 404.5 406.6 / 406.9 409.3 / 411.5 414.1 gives -0.09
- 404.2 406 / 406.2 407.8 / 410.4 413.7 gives 0.07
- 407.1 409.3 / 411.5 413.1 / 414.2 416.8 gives -0.06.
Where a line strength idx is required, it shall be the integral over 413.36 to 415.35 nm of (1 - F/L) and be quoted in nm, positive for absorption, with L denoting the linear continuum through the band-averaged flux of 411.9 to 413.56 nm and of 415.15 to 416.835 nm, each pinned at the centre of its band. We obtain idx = 0.11 nm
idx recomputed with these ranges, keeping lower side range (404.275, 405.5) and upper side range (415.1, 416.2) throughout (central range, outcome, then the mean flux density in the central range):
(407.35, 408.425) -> 0.03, 177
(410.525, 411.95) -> -0.07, 191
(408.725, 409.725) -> -0.08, 197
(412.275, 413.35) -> 0.00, 182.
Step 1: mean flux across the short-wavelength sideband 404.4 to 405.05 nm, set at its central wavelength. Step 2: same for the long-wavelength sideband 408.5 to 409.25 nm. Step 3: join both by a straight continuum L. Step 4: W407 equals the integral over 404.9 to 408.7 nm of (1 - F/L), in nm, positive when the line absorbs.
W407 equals 0.16 nm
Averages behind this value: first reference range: 177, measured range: 184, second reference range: 208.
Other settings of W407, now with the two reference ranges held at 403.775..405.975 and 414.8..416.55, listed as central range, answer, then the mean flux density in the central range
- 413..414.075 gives 0.034 nm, 179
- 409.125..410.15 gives 0.074 nm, 175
